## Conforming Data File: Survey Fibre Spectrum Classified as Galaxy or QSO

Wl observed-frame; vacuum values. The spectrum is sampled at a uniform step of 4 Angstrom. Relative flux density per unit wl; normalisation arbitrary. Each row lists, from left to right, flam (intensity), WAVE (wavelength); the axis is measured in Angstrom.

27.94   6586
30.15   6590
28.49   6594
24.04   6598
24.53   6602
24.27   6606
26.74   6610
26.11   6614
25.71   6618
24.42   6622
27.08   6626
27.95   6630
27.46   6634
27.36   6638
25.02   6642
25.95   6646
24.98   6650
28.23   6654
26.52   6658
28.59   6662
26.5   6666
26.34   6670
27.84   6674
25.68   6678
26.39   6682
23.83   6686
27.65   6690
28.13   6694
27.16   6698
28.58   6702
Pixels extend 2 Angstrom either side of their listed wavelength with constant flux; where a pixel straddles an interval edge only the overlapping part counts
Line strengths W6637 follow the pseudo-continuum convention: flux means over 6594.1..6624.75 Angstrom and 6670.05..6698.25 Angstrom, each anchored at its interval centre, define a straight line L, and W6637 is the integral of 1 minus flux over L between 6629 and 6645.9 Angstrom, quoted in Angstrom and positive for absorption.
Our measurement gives -0.6 Angstrom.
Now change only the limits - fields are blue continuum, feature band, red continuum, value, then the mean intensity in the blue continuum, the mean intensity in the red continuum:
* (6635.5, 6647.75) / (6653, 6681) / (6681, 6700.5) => -0.63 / 26.2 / 26.7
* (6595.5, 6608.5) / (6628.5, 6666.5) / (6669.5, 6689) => -2.11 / 24.5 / 26.1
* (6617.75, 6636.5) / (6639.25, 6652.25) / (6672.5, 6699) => 0.55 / 26.6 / 26.6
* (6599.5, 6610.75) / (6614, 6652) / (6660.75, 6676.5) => -0.40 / 25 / 27.2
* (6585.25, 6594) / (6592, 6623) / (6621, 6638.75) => 2.82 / 29.1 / 27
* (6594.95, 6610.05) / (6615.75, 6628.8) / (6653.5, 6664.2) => 0.01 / 24.9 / 27.7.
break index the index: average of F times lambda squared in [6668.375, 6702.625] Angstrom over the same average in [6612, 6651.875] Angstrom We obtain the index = 1.04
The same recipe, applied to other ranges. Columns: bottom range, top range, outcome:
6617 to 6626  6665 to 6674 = 1.07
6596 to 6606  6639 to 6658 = 1.09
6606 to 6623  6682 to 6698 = 1.06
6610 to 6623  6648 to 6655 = 1.04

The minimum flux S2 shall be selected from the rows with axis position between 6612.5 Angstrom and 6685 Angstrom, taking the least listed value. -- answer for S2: 24.42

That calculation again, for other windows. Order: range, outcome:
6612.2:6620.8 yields 25.71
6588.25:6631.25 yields 24.04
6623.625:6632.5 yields 27.08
